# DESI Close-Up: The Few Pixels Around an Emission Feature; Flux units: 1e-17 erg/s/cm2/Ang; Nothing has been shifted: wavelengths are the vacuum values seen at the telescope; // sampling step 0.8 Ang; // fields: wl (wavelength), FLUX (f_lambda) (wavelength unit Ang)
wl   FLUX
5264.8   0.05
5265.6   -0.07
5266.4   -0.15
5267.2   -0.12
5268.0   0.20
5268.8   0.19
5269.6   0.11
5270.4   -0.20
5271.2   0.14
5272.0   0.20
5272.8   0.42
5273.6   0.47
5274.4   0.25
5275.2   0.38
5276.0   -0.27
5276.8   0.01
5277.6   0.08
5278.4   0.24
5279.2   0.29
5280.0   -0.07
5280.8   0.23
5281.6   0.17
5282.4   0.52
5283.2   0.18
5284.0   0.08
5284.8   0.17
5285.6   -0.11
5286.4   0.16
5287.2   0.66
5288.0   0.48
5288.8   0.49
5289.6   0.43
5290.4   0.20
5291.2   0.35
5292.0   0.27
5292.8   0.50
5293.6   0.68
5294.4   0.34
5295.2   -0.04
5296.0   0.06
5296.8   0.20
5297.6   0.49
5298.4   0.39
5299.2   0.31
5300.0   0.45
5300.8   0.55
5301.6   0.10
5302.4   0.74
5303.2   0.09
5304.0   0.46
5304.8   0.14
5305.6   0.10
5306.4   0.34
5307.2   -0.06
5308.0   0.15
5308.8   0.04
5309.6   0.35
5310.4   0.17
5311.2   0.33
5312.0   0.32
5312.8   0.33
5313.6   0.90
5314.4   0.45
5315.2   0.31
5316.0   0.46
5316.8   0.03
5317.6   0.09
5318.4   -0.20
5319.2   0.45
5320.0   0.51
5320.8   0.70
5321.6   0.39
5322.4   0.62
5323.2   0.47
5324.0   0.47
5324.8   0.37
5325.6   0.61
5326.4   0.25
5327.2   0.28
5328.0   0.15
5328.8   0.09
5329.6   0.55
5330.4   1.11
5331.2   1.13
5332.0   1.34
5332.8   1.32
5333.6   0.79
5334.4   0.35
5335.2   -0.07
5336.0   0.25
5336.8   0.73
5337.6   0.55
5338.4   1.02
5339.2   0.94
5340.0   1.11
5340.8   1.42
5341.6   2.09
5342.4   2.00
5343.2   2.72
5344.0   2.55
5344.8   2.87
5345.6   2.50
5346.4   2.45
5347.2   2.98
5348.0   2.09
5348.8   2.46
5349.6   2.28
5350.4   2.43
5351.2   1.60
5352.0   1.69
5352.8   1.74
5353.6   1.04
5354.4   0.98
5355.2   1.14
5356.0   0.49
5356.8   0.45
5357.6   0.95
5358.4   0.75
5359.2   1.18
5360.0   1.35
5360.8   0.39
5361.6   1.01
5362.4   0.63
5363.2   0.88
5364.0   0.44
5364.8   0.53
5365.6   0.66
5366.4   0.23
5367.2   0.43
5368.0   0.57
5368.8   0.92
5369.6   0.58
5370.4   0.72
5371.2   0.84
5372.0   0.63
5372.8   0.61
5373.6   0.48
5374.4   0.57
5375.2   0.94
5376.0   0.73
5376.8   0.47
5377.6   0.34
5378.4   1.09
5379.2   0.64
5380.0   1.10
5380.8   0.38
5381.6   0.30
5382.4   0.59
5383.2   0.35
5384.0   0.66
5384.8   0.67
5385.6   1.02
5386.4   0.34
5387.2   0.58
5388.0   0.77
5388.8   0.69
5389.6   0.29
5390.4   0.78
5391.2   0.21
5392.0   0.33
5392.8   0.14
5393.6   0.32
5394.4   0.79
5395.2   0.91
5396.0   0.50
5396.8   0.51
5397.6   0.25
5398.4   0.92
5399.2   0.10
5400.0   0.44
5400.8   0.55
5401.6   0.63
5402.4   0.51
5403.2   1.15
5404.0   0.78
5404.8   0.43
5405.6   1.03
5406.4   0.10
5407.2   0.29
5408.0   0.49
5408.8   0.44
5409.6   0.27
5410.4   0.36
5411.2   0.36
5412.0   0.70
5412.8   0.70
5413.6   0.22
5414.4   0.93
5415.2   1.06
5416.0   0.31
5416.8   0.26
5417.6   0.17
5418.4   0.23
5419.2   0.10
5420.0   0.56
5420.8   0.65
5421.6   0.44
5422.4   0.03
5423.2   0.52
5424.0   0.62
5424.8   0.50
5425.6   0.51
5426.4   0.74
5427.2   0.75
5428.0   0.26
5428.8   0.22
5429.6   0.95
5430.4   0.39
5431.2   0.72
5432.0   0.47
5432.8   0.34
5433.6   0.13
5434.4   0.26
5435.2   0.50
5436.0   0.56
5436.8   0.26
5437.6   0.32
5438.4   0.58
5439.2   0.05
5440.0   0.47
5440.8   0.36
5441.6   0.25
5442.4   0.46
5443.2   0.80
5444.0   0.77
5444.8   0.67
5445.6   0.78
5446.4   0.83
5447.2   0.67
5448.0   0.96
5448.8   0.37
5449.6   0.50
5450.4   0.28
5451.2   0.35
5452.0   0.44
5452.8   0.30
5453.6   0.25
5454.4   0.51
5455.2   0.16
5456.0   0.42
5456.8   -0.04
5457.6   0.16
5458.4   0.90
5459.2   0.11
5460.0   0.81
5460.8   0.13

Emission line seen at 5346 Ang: Lyman alpha 1216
